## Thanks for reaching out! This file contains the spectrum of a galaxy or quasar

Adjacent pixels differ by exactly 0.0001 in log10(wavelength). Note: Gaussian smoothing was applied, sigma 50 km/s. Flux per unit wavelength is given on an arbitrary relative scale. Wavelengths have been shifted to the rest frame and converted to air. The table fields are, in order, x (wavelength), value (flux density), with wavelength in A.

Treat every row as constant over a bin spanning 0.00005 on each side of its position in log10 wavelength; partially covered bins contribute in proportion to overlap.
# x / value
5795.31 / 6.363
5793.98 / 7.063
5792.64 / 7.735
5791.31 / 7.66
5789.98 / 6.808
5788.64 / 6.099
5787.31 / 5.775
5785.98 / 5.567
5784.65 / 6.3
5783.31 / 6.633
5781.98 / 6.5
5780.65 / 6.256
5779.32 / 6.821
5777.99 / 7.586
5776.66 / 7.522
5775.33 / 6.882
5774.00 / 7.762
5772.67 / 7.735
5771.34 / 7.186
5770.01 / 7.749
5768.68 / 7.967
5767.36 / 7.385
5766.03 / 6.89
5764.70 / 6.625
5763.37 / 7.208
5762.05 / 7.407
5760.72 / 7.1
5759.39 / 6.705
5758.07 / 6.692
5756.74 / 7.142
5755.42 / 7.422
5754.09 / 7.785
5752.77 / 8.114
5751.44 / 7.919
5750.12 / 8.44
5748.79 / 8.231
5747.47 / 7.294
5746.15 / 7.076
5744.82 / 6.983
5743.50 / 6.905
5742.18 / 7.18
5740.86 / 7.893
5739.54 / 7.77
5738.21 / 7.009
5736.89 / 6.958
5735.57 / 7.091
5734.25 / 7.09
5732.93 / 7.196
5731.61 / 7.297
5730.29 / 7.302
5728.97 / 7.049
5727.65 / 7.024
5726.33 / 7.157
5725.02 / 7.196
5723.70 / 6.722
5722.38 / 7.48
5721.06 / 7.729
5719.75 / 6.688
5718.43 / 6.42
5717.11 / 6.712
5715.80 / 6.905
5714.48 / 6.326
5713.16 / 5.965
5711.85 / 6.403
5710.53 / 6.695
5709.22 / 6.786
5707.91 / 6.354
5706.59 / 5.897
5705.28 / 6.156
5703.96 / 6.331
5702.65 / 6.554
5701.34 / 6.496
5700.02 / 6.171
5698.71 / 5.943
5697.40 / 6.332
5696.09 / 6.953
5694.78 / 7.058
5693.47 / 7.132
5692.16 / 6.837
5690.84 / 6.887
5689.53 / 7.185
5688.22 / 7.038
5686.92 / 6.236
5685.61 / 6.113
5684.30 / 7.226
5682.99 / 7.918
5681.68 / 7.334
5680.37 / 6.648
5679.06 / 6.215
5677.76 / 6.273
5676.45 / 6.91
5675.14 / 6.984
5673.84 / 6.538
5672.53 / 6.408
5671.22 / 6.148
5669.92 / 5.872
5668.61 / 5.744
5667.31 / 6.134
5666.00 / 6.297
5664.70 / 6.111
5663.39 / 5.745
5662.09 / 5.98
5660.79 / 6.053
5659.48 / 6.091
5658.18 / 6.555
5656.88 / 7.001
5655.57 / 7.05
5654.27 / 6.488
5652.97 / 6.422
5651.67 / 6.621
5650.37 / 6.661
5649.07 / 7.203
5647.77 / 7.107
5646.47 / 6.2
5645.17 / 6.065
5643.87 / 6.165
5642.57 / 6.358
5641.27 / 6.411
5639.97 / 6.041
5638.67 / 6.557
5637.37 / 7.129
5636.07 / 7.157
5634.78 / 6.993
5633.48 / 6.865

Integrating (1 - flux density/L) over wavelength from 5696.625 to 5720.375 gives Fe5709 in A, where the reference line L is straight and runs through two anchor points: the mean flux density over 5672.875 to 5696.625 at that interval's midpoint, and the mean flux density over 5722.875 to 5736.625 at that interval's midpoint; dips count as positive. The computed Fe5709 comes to 2.0 A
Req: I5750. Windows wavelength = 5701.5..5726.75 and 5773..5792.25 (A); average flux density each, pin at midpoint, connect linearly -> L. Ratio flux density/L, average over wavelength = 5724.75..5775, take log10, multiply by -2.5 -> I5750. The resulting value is -0.10 mag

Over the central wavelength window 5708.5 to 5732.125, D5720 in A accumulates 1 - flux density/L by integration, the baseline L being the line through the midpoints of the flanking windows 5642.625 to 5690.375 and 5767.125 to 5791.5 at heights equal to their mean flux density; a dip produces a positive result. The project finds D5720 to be -0.6 A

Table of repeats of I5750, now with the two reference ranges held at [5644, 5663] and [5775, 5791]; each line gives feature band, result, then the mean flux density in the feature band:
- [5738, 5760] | -0.14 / 7.46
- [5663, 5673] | 0.08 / 6.06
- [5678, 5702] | -0.04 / 6.75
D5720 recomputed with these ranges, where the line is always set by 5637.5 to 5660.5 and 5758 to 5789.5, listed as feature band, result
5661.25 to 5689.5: 0.6 A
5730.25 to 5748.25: -1.1 A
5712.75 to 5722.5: 0.0 A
